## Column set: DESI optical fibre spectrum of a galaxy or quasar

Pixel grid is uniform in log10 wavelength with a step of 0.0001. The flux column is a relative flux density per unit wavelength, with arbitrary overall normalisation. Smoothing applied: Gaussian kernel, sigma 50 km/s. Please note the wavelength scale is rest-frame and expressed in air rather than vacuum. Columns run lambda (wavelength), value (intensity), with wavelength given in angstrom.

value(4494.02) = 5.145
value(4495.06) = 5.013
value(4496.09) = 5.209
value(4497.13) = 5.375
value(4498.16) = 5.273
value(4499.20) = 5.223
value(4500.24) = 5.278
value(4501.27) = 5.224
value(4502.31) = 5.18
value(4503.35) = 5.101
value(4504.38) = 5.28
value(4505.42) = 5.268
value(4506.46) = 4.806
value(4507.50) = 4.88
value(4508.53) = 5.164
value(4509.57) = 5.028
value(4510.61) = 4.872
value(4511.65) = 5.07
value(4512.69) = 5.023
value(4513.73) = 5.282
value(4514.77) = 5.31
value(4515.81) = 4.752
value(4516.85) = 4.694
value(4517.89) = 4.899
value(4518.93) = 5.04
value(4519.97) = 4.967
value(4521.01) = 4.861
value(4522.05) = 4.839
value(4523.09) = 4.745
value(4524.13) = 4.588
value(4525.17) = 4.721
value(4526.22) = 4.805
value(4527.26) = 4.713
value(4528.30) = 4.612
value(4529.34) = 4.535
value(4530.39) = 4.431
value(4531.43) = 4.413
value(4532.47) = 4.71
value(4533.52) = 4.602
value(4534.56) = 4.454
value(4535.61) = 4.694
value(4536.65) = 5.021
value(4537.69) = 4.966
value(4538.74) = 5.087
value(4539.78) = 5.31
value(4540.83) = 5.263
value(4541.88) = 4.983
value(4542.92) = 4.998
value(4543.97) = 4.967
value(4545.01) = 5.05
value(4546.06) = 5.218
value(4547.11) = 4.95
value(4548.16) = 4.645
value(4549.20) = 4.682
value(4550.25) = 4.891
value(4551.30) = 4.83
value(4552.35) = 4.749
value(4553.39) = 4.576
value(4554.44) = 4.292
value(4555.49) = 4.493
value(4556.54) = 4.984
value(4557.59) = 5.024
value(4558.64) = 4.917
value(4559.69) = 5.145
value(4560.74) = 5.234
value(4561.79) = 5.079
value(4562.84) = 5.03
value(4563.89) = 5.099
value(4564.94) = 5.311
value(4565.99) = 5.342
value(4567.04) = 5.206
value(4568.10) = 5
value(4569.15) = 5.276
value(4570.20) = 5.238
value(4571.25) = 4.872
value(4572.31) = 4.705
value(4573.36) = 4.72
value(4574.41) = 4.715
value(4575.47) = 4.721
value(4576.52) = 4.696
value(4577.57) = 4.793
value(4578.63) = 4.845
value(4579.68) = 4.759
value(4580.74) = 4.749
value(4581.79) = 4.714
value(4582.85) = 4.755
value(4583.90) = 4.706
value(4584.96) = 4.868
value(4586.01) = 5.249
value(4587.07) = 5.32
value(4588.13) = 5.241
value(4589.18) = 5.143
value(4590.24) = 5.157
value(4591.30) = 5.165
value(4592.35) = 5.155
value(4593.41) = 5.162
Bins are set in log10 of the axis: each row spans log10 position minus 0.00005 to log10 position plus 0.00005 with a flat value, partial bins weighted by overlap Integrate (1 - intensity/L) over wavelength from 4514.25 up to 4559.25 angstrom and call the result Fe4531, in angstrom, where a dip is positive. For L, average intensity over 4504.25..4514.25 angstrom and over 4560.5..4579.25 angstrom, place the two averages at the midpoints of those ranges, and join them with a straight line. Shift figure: 1.8 angstrom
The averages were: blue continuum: 5.06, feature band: 4.82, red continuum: 4.99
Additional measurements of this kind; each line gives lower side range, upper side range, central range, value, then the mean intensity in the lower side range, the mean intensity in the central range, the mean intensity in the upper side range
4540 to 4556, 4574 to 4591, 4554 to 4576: -0.4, 4.85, 4.97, 4.91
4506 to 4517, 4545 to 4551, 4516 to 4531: 0.7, 5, 4.75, 4.89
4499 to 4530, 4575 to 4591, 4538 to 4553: -0.1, 4.95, 4.97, 4.92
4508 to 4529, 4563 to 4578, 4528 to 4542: 0.4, 4.9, 4.79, 4.98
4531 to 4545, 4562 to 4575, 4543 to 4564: 0.3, 4.89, 4.89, 5.04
